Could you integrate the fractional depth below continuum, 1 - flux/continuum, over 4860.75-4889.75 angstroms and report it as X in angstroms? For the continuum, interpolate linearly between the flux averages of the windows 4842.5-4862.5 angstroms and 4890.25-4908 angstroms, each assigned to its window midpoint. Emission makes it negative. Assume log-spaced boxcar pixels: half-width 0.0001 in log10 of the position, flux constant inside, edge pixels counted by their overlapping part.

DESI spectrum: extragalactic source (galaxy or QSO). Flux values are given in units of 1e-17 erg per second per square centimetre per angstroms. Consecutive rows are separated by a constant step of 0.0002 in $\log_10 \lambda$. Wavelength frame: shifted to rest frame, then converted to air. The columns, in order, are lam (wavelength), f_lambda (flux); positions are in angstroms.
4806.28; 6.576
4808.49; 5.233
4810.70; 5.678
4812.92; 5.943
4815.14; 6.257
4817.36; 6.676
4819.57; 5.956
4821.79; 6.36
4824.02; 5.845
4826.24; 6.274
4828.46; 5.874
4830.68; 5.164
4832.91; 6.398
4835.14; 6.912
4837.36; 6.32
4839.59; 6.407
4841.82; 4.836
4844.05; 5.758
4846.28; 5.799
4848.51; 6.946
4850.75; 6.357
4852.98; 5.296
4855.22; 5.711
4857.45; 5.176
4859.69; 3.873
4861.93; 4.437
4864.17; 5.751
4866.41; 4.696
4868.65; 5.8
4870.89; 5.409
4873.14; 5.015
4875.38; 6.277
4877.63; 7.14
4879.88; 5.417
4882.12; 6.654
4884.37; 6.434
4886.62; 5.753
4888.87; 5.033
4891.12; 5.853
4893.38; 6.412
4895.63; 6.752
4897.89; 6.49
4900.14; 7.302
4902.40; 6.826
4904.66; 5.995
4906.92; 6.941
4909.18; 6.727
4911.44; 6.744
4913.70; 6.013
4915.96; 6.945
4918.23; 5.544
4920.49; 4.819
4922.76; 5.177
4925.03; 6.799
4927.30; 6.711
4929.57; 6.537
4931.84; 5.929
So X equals 1.7 angstroms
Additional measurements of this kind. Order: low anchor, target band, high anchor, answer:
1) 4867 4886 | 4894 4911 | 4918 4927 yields -2.6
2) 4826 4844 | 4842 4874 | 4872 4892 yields 3.0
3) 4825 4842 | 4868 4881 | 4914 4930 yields 0.5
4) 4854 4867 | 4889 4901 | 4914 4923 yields -2.3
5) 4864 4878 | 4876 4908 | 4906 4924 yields -2.7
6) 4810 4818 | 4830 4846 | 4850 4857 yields -0.3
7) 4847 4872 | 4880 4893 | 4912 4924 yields -0.8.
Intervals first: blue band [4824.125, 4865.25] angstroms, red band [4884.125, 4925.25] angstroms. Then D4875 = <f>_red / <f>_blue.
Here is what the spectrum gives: 1.08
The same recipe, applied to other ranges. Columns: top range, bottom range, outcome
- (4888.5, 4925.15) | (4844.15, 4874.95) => 1.15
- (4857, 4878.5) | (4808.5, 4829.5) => 0.88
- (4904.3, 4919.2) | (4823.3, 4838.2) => 1.05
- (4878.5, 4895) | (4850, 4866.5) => 1.16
